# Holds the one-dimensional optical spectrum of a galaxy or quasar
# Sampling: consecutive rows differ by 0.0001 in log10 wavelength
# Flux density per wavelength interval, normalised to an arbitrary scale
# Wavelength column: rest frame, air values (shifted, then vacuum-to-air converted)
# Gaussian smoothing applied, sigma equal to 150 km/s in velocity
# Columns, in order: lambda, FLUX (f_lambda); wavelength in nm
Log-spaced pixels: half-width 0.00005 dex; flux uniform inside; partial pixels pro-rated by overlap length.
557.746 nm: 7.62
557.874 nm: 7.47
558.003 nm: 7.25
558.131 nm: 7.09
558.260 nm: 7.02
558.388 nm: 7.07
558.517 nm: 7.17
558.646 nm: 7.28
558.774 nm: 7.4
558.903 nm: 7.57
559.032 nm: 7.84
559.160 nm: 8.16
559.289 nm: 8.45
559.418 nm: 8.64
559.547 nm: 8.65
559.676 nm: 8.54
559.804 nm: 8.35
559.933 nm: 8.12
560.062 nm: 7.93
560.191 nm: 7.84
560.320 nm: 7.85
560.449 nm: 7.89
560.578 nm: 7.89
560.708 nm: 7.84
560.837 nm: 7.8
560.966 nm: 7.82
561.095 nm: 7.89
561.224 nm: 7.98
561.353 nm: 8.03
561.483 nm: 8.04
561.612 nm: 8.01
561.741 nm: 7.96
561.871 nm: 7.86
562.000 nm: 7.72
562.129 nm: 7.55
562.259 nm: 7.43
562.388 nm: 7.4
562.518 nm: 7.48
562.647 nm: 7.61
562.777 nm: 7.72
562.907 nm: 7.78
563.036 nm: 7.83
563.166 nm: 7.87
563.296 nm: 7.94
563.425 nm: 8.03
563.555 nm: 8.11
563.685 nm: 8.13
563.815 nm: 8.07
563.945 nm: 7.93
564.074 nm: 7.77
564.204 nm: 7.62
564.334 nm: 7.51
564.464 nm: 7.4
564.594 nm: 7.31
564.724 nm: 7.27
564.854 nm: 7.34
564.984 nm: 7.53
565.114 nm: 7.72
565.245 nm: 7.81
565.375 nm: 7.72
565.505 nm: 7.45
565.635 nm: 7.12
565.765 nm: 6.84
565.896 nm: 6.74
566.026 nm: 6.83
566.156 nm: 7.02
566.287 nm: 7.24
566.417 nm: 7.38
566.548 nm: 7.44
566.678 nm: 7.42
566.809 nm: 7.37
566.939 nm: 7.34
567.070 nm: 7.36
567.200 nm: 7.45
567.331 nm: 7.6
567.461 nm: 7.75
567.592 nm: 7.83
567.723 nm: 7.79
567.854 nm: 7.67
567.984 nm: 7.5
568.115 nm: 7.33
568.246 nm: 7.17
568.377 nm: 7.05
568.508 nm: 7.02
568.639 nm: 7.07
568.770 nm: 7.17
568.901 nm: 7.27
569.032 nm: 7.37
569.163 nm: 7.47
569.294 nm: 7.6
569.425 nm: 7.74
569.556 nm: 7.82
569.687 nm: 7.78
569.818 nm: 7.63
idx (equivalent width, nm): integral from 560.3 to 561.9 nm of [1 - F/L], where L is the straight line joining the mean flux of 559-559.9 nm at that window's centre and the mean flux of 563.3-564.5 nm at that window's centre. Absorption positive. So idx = 0.05 nm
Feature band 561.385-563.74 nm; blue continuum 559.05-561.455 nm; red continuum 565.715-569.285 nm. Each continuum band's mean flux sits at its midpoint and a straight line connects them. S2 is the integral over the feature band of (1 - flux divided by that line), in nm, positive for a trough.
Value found 0.01 nm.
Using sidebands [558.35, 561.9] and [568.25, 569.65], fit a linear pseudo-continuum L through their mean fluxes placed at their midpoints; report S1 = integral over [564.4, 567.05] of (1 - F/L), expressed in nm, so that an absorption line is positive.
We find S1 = 0.09 nm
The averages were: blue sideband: 7.93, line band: 7.31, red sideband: 7.36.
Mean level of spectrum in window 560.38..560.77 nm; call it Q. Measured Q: 7.86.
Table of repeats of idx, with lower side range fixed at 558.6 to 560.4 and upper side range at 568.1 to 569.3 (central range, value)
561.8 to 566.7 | 0.049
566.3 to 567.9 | -0.033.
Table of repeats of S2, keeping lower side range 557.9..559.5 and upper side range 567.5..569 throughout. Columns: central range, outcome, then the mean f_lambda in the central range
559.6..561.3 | -0.10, 7.99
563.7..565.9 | -0.02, 7.51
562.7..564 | -0.08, 7.93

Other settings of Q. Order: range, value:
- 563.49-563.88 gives 8.09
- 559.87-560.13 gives 8.02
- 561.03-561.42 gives 7.96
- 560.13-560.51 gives 7.86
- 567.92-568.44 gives 7.26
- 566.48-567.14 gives 7.39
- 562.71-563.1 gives 7.77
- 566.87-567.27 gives 7.39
